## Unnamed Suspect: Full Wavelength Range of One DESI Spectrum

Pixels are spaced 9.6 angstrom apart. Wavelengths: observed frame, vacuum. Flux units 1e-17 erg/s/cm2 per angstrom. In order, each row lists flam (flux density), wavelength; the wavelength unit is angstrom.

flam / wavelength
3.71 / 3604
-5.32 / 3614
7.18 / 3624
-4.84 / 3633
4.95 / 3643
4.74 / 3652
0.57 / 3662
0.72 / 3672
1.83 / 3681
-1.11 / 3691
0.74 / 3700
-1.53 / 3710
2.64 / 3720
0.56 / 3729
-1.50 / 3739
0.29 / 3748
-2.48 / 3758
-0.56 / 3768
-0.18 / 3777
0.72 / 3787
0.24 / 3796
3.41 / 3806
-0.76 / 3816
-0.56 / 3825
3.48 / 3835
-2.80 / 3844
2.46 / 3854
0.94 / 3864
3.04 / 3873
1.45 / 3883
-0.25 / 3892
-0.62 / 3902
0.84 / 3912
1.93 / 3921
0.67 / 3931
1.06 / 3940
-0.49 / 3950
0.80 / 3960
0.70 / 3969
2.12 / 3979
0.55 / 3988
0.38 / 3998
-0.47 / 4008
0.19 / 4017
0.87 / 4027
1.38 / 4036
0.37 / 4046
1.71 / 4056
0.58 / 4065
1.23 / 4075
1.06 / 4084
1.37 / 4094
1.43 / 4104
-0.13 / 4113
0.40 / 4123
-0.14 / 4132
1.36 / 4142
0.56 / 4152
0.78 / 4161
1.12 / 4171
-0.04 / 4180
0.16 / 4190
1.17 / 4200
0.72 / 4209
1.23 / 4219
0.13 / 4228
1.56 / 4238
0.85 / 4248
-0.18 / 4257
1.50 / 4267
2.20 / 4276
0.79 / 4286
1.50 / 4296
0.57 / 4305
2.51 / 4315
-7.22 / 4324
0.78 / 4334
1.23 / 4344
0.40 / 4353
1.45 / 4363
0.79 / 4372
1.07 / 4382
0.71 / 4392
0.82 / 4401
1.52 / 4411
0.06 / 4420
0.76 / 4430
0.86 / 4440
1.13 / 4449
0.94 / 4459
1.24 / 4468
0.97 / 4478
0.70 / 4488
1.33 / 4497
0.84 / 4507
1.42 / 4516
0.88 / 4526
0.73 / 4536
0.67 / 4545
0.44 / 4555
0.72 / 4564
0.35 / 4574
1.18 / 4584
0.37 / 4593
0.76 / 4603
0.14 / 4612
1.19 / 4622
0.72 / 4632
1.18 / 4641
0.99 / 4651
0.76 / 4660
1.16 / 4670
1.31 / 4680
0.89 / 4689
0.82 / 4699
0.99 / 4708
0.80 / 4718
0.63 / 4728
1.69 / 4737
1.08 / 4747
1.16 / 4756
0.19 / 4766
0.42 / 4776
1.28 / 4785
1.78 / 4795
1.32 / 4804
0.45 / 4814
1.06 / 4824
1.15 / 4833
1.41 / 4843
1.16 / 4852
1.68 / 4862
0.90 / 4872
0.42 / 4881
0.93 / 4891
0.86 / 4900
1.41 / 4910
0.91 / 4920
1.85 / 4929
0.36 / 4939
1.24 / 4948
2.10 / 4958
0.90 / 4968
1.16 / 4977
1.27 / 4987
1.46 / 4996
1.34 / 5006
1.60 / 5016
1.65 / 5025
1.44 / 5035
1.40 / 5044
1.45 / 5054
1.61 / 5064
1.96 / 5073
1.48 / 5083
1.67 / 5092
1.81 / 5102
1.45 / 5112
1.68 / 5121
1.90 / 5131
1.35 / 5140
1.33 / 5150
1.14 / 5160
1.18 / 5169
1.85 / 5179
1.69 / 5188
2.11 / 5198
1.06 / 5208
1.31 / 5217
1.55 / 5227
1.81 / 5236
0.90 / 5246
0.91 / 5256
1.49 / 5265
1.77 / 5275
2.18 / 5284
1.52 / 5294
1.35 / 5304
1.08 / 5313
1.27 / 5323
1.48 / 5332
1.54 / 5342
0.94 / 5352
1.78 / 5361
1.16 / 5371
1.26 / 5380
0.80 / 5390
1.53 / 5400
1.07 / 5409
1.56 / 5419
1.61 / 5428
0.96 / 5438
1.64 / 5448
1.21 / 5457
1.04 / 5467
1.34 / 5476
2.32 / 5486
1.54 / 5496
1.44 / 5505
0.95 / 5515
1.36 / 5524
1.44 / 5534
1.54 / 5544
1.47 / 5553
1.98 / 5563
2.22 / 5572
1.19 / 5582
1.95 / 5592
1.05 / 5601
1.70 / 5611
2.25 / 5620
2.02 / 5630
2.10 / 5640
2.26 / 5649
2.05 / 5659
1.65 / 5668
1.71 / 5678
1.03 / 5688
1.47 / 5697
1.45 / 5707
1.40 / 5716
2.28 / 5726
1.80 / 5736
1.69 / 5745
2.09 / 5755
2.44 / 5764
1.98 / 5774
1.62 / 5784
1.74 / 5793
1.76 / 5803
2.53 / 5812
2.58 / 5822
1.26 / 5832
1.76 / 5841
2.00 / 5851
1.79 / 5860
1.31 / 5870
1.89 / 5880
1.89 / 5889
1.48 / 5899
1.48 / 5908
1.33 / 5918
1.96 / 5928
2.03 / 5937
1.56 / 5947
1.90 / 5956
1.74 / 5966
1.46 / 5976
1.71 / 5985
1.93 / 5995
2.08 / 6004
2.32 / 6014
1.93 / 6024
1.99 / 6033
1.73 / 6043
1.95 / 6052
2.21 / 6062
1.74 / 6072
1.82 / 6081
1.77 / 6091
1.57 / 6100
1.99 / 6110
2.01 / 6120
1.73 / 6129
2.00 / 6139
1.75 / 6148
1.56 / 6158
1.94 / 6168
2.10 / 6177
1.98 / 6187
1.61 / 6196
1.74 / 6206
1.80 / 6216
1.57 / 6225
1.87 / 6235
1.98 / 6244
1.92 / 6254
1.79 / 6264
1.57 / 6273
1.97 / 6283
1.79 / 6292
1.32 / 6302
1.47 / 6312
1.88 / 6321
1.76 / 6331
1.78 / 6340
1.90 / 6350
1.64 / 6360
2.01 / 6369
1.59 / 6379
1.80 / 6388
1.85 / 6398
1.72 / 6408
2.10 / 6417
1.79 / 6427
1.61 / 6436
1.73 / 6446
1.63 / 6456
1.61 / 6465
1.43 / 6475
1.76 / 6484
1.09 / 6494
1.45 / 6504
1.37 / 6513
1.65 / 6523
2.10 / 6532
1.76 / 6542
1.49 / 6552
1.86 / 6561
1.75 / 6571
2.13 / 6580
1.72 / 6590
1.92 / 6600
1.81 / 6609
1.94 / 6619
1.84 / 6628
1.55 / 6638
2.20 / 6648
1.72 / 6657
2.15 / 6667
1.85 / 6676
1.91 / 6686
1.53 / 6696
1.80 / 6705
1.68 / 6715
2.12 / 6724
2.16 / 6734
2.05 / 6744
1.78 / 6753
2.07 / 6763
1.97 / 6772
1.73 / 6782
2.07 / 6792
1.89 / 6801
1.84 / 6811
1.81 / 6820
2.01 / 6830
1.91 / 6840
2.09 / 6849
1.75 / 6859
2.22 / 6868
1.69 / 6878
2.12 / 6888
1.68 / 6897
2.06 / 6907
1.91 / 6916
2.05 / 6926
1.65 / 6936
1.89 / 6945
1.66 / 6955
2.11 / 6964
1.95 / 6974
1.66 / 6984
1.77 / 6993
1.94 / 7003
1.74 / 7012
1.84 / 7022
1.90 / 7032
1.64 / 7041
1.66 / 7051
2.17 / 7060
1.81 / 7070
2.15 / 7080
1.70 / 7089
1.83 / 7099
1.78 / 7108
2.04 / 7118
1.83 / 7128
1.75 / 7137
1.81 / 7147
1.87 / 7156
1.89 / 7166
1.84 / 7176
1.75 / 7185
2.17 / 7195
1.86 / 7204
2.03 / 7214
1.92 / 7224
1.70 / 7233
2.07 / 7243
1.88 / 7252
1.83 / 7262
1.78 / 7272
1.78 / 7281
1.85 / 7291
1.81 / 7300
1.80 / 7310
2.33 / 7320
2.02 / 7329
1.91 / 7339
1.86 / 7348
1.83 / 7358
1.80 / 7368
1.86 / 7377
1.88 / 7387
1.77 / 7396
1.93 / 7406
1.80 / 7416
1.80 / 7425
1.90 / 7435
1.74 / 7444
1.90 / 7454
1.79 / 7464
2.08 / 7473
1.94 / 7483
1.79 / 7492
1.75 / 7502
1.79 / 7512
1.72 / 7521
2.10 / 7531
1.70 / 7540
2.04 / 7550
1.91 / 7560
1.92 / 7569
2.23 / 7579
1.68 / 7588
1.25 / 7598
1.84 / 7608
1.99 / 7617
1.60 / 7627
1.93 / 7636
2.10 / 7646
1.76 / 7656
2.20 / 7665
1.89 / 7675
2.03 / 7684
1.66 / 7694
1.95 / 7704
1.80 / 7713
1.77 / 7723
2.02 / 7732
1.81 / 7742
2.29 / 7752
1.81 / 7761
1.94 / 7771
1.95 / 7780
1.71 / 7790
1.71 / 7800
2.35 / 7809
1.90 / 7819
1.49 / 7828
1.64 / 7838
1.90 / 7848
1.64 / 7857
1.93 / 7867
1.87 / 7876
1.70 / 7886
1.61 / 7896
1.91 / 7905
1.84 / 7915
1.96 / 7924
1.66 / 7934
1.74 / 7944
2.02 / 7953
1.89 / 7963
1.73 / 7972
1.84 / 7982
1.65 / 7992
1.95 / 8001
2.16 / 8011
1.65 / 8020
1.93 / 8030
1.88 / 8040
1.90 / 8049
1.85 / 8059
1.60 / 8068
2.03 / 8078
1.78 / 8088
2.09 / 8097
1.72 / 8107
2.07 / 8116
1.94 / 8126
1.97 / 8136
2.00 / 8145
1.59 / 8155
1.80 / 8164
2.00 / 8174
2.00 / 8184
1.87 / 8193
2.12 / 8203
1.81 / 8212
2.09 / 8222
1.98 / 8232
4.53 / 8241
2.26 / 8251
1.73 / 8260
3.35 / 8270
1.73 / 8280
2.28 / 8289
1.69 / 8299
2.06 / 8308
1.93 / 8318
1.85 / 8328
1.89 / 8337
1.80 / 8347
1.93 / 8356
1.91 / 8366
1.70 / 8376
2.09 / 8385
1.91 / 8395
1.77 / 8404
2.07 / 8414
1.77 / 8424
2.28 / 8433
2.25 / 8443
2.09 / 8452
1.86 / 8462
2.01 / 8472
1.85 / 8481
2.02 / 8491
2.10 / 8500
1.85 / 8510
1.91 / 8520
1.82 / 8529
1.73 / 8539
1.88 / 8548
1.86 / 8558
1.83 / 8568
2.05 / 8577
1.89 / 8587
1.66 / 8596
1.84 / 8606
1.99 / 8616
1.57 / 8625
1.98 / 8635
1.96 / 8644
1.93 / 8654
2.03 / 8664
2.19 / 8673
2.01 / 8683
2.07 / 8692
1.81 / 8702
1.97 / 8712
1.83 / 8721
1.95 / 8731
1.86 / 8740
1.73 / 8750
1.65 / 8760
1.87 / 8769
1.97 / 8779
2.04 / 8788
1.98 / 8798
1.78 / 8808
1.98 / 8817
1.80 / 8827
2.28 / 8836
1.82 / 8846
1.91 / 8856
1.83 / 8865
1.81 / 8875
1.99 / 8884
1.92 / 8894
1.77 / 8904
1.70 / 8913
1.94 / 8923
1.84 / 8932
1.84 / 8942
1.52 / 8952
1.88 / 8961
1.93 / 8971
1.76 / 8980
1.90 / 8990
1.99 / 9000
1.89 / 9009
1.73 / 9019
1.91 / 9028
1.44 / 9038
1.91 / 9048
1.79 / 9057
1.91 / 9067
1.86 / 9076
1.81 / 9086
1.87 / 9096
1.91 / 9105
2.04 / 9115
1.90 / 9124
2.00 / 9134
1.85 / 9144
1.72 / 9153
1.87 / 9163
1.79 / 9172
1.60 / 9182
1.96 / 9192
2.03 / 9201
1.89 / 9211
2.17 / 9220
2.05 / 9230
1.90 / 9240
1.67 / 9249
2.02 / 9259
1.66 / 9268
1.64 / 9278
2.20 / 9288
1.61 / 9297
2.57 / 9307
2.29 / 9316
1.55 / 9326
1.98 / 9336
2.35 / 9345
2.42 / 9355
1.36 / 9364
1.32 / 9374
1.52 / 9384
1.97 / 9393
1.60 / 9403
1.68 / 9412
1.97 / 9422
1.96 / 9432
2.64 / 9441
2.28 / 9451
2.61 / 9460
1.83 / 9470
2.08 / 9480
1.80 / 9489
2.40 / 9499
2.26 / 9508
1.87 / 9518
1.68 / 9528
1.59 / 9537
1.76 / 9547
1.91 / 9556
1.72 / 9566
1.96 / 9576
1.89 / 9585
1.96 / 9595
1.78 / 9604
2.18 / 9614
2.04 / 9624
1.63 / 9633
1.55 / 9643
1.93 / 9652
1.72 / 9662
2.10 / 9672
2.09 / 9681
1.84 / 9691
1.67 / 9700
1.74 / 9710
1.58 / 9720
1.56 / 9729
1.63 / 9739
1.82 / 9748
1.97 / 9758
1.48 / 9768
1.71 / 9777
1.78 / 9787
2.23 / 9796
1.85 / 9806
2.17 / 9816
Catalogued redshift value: 0.256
